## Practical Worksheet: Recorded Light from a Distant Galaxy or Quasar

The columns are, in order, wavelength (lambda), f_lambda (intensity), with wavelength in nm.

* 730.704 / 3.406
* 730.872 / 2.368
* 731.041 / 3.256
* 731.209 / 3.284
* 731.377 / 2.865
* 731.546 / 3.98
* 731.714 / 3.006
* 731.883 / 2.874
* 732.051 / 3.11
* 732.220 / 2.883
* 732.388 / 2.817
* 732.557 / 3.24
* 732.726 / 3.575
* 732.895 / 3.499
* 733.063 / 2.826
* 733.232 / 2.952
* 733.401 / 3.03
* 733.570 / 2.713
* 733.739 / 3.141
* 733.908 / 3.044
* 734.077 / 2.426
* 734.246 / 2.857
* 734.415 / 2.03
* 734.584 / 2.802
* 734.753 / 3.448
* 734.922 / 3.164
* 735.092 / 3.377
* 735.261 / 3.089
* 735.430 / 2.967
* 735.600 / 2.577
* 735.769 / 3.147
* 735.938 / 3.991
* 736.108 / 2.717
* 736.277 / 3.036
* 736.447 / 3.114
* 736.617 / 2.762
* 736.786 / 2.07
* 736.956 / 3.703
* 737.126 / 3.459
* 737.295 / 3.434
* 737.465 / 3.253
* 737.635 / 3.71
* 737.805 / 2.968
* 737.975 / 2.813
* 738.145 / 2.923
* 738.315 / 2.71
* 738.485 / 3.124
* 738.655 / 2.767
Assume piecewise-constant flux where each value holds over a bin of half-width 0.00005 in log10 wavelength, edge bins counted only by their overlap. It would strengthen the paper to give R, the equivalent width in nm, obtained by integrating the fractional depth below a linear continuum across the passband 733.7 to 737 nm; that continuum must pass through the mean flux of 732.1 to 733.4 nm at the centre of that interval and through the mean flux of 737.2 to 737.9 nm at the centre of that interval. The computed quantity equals 0.28 nm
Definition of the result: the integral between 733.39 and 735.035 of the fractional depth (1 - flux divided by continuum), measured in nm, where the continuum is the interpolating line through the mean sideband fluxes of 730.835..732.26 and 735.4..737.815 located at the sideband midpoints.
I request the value 0.13 nm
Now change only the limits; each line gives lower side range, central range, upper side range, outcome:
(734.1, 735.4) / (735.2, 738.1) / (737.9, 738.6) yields -0.19 nm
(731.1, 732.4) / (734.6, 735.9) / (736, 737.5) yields -0.02 nm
